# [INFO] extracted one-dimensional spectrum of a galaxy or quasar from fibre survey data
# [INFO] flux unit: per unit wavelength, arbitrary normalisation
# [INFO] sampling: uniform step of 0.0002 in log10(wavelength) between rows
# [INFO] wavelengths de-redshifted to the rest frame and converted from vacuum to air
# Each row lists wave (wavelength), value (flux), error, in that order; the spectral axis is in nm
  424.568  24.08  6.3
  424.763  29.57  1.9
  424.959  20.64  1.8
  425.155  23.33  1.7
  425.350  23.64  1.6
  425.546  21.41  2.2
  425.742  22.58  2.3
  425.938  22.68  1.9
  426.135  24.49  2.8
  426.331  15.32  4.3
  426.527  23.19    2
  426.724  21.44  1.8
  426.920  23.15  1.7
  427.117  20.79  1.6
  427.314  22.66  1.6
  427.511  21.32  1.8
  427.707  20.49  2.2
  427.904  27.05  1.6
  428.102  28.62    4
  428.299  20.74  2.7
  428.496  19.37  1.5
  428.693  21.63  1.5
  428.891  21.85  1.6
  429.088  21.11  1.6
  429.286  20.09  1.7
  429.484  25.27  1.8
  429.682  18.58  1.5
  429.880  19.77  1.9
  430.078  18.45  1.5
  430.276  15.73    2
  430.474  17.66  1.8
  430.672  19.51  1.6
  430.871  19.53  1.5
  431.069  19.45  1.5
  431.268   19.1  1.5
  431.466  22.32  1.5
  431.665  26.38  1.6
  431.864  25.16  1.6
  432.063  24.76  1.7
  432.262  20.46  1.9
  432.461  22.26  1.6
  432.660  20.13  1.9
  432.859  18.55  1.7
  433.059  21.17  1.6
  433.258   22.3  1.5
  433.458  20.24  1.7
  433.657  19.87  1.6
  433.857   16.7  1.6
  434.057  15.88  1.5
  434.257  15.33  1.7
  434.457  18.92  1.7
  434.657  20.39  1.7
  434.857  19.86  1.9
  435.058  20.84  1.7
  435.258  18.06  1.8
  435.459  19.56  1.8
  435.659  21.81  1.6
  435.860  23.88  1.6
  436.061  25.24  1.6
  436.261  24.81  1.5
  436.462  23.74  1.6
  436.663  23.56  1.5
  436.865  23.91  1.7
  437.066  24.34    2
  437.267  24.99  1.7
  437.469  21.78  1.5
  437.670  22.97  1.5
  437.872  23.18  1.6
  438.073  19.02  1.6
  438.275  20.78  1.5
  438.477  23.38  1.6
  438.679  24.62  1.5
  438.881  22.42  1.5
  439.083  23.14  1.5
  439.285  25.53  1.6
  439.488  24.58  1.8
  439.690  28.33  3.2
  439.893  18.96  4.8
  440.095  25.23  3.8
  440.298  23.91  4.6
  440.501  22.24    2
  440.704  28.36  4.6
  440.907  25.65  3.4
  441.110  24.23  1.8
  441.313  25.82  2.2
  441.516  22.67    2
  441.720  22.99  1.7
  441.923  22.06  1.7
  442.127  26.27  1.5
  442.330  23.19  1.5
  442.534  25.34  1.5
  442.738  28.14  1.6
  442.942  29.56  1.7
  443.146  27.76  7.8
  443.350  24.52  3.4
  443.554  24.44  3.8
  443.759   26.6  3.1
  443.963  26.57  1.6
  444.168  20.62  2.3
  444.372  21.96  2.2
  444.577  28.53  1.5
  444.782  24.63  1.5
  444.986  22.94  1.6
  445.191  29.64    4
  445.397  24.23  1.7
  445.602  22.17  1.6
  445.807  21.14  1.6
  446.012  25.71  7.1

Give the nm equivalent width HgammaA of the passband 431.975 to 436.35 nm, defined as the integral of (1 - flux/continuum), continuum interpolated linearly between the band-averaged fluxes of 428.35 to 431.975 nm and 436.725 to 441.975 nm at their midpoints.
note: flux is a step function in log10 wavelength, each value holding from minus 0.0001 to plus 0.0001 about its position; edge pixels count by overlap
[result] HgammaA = 0.29 nm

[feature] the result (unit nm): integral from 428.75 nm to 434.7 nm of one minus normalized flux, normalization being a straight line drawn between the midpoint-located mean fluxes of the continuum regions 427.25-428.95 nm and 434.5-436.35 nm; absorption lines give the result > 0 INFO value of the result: 0.50 nm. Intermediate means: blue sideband 22.7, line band 20.2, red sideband 21.5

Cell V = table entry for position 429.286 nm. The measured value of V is 20.09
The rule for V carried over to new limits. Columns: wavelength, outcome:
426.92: 23.15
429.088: 21.11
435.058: 20.84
